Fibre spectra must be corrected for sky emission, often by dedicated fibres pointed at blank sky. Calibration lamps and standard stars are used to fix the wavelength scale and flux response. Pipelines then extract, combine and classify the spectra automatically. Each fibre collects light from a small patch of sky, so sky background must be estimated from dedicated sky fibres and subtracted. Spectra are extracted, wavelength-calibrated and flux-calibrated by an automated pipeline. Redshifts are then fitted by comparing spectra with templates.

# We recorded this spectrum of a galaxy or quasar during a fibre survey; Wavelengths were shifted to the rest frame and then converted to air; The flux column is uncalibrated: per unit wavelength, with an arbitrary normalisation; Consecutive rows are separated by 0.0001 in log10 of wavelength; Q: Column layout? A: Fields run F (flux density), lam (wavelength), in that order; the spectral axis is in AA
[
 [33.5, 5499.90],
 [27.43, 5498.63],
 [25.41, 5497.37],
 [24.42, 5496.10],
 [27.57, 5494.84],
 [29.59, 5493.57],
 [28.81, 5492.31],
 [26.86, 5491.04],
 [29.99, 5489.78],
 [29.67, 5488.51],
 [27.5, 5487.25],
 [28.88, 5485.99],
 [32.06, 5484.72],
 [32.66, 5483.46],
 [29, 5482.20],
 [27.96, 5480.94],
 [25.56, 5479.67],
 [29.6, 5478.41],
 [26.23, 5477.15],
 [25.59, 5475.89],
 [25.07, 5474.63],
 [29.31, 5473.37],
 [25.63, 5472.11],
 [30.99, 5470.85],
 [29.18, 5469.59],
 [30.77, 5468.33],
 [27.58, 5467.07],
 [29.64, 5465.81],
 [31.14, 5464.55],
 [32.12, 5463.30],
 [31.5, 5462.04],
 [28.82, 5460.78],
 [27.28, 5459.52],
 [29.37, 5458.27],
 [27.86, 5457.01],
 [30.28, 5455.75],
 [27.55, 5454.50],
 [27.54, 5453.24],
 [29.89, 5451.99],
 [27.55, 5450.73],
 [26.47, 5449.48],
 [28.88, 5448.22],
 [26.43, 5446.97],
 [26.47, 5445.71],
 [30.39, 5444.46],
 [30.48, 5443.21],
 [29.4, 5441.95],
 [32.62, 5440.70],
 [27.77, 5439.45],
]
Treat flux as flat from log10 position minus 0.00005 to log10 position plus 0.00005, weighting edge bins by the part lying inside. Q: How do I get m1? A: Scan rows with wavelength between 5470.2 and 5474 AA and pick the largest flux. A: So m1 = 30.99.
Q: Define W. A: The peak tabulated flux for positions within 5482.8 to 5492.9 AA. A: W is 32.66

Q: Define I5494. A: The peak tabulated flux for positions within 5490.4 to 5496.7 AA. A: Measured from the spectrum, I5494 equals 29.59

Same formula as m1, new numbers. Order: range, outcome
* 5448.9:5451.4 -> 27.55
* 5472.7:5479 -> 29.6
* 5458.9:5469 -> 32.12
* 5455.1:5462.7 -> 31.5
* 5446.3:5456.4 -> 30.28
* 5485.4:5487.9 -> 28.88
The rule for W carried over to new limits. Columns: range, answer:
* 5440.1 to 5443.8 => 32.62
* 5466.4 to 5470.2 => 30.77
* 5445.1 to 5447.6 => 26.47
